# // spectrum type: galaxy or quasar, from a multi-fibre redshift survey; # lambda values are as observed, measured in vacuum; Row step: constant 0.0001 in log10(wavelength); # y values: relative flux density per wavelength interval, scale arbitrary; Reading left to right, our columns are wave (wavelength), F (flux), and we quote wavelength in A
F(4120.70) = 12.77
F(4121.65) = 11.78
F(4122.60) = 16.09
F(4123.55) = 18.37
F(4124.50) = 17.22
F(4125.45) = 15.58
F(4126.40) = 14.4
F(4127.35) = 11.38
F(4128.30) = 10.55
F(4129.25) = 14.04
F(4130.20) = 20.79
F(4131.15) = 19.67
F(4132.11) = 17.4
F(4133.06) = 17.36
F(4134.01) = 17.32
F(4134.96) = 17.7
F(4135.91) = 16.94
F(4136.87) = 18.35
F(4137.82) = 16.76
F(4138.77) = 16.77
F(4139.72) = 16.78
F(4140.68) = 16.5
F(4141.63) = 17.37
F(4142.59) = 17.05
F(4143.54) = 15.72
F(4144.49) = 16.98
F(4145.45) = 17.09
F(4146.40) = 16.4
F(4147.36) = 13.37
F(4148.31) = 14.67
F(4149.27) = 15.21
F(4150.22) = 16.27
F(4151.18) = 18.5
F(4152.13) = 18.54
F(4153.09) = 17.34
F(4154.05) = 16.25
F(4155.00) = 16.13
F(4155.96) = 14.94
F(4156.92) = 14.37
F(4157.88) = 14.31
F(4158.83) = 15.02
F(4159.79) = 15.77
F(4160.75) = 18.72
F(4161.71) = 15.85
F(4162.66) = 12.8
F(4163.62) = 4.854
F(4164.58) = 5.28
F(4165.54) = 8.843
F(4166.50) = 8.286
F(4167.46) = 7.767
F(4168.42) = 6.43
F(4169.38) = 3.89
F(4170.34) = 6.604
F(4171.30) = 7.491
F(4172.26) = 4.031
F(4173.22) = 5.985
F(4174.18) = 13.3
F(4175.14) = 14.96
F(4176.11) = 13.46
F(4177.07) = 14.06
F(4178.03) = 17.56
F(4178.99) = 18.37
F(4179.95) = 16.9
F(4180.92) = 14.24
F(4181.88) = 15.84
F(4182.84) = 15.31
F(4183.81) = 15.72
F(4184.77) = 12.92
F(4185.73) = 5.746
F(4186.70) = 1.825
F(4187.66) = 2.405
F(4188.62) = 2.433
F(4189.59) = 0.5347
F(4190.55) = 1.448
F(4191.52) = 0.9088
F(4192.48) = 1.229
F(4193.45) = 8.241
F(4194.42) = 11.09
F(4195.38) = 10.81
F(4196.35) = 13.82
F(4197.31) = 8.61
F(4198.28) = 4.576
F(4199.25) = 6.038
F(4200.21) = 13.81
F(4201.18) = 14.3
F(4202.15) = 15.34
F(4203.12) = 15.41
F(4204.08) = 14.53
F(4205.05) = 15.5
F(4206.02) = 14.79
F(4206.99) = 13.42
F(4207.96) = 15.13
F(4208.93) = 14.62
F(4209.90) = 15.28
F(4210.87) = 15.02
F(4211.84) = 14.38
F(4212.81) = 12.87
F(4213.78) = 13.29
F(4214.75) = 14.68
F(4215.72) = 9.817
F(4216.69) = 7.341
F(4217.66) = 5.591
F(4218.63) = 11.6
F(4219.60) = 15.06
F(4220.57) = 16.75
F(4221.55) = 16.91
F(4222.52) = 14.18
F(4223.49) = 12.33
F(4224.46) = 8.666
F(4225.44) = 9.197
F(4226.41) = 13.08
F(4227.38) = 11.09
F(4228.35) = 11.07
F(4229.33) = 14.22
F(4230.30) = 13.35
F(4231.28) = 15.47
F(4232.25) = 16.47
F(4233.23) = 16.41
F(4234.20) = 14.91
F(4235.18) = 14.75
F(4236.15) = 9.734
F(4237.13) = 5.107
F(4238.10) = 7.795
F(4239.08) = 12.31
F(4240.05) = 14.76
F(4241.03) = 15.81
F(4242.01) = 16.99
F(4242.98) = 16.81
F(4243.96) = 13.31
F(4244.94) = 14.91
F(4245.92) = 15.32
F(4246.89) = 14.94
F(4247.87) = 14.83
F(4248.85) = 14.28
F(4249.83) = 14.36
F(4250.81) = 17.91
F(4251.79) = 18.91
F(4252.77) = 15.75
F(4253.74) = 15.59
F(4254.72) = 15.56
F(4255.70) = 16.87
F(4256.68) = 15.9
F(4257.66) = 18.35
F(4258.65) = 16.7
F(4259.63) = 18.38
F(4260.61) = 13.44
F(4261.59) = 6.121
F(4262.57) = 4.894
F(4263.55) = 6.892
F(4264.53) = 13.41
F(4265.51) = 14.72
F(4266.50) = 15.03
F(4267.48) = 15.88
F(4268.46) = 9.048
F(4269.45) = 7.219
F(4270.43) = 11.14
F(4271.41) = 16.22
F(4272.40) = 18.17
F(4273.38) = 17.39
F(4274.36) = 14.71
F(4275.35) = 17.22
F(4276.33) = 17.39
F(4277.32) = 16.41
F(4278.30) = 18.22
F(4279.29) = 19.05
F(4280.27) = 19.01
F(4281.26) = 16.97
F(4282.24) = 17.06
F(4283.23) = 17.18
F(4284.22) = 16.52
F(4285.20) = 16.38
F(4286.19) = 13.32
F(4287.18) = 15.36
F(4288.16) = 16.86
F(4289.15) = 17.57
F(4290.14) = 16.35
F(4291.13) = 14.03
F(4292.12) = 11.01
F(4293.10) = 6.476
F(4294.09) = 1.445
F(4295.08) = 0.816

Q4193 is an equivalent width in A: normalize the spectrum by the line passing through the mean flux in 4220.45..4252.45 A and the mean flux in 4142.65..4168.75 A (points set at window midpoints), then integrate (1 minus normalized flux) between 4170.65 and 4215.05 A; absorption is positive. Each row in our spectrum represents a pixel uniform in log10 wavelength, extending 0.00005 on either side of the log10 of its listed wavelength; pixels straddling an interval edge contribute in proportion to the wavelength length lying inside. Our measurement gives 9.0 A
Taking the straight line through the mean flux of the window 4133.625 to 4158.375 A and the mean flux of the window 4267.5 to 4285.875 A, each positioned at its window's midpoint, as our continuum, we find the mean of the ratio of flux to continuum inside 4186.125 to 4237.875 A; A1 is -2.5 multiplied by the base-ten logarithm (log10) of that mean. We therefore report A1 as 0.40 mag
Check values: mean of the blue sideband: 16.4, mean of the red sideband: 15.8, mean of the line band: 11.1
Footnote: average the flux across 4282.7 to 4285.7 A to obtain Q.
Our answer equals 16.7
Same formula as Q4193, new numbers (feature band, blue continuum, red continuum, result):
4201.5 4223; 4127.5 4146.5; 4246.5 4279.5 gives 2.5 A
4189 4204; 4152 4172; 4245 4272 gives 4.8 A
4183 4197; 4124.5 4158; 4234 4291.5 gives 8.1 A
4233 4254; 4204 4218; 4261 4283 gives -0.9 A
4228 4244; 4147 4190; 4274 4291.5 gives 1.3 A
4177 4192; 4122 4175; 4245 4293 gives 5.0 A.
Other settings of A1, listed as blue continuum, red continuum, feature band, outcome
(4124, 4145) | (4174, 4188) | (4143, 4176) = 0.16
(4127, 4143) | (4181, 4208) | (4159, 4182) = 0.10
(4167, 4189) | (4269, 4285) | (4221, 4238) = 0.06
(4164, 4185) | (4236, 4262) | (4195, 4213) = -0.04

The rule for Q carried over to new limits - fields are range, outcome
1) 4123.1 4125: 17.8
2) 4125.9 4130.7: 14.3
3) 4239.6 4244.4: 15.6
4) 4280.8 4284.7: 16.9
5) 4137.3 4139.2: 16.9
